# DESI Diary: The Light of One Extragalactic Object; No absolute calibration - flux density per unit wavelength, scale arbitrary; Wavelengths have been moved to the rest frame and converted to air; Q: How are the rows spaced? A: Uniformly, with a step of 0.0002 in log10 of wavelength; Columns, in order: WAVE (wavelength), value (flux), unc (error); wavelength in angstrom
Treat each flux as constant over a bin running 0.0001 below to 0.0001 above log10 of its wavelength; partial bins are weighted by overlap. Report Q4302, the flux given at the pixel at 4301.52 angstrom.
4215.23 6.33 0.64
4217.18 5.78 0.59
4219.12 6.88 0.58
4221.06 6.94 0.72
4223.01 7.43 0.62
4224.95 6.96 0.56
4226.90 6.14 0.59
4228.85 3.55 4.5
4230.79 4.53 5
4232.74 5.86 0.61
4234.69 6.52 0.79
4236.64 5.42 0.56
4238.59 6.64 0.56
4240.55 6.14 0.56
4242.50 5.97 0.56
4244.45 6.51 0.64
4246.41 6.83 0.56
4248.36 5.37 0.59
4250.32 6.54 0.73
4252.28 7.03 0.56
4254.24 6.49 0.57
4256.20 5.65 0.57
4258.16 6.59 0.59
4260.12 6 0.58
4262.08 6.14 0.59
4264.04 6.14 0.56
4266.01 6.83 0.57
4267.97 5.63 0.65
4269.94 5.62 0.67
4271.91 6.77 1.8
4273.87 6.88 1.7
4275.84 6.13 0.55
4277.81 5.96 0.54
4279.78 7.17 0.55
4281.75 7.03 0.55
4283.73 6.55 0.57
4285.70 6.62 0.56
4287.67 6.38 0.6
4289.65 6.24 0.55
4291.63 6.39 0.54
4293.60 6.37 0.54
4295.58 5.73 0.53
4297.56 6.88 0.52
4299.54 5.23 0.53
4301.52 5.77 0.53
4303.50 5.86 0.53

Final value 5.77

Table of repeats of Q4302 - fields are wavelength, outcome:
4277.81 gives 5.96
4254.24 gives 6.49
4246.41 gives 6.83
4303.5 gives 5.86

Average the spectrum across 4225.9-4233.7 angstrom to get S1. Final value 5.02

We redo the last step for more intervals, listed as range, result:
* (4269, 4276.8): 6.36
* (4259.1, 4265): 6.1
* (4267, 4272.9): 6.01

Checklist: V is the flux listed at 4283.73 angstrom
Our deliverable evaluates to 6.55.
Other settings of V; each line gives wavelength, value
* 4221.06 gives 6.94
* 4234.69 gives 6.52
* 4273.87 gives 6.88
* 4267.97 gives 5.63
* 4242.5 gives 5.97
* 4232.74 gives 5.86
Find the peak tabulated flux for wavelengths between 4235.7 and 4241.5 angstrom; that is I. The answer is 6.64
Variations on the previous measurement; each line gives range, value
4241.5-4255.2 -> 7.03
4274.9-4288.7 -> 7.17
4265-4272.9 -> 6.83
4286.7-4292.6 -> 6.39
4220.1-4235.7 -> 7.43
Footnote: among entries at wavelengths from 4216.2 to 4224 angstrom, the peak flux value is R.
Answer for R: 7.43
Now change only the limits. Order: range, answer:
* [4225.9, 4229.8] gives 6.14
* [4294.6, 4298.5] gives 6.88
